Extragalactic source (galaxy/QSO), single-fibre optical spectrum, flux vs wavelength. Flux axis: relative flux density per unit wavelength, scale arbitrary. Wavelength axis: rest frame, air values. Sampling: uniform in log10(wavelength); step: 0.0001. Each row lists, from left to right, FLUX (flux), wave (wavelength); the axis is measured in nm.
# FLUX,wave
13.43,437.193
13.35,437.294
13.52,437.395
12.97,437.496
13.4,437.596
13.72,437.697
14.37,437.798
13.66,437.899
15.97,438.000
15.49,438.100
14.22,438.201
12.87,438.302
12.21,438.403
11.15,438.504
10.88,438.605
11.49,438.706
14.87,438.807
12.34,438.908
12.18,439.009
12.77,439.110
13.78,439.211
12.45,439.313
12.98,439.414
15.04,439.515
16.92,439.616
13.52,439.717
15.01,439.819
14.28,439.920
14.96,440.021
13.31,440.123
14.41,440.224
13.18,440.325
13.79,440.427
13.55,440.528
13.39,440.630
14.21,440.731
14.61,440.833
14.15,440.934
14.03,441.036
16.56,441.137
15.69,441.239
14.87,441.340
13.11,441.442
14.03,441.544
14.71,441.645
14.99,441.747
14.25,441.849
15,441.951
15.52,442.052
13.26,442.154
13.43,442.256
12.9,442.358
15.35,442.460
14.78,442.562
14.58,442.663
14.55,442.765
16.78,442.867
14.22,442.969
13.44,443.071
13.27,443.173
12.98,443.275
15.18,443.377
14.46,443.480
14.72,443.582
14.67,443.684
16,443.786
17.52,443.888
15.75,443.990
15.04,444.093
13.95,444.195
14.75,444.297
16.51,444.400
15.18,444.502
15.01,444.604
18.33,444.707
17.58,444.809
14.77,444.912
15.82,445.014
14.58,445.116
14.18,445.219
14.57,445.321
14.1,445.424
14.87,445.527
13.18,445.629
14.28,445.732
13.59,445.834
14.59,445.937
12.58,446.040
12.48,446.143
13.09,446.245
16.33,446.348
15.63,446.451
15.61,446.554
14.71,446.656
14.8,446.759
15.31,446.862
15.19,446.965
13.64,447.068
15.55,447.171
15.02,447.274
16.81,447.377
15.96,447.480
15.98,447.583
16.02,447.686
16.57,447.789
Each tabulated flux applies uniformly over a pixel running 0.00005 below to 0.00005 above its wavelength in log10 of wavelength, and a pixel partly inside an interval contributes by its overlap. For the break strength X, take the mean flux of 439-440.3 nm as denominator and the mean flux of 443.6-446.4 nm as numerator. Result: 1.07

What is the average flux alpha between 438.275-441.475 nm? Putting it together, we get 13.7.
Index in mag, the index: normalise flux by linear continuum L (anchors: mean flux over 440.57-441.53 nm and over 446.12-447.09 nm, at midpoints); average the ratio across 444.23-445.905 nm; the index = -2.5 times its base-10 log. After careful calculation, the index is -0.03 mag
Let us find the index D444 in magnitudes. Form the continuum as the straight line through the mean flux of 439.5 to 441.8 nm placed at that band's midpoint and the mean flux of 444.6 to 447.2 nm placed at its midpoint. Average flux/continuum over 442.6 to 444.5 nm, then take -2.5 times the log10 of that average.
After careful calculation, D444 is -0.02 mag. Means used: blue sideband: 14.4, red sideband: 14.8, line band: 14.9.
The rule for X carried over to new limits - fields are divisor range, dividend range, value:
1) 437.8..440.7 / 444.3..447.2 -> 1.09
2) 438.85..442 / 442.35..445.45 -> 1.07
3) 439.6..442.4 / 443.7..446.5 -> 1.05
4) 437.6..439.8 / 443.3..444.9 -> 1.15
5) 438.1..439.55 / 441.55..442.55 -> 1.12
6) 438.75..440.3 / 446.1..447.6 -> 1.08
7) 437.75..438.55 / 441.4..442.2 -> 1.05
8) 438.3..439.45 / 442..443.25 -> 1.15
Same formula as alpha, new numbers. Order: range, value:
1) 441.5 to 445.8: 14.8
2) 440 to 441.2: 14.2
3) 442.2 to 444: 14.7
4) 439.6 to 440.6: 14.2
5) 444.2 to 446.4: 14.8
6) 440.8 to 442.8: 14.5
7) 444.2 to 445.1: 15.8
